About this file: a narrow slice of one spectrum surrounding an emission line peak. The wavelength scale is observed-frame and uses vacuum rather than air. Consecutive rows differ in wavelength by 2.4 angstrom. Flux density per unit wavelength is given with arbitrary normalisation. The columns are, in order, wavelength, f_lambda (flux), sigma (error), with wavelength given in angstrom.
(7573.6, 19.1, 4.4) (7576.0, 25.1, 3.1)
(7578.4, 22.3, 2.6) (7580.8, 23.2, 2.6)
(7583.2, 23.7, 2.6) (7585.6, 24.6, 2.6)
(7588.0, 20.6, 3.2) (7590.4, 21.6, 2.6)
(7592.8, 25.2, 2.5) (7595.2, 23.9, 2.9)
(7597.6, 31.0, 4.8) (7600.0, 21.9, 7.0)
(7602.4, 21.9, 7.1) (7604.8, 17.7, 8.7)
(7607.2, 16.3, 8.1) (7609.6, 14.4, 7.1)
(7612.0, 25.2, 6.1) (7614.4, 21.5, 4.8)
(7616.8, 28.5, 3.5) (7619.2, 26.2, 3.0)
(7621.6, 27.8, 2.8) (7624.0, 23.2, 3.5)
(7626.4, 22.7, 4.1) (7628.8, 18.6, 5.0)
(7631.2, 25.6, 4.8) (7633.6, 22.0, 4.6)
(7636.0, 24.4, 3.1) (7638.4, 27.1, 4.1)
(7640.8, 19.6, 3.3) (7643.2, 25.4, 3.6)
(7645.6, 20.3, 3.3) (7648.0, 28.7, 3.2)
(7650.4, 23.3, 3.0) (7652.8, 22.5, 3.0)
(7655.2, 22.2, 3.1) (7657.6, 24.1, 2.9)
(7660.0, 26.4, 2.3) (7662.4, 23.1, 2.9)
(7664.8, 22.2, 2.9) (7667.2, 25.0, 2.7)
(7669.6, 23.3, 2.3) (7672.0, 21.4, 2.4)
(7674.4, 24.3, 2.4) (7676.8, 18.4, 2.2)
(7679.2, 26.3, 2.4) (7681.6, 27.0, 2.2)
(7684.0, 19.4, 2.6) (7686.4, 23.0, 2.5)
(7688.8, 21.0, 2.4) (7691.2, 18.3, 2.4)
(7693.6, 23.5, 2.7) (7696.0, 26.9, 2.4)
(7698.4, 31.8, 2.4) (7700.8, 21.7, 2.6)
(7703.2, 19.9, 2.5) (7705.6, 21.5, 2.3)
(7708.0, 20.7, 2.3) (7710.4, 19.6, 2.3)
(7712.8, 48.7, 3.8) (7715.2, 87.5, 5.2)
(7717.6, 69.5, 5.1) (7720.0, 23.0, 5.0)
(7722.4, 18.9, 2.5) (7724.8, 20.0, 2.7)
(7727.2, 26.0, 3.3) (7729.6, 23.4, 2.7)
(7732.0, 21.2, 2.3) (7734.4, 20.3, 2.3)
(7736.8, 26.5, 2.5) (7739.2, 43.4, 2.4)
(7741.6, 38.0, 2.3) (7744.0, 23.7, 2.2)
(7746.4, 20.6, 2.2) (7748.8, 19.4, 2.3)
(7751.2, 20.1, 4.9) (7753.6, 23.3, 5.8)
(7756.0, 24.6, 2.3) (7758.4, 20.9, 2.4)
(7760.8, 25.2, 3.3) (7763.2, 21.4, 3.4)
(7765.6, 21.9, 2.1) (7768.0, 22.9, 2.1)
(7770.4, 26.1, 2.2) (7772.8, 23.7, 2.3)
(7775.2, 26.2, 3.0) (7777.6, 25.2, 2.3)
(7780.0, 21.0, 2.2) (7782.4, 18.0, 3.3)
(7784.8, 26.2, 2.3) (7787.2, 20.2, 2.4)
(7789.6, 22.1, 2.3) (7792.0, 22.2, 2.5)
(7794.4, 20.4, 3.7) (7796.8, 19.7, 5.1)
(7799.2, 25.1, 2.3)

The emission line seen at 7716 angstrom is H-alpha 6563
